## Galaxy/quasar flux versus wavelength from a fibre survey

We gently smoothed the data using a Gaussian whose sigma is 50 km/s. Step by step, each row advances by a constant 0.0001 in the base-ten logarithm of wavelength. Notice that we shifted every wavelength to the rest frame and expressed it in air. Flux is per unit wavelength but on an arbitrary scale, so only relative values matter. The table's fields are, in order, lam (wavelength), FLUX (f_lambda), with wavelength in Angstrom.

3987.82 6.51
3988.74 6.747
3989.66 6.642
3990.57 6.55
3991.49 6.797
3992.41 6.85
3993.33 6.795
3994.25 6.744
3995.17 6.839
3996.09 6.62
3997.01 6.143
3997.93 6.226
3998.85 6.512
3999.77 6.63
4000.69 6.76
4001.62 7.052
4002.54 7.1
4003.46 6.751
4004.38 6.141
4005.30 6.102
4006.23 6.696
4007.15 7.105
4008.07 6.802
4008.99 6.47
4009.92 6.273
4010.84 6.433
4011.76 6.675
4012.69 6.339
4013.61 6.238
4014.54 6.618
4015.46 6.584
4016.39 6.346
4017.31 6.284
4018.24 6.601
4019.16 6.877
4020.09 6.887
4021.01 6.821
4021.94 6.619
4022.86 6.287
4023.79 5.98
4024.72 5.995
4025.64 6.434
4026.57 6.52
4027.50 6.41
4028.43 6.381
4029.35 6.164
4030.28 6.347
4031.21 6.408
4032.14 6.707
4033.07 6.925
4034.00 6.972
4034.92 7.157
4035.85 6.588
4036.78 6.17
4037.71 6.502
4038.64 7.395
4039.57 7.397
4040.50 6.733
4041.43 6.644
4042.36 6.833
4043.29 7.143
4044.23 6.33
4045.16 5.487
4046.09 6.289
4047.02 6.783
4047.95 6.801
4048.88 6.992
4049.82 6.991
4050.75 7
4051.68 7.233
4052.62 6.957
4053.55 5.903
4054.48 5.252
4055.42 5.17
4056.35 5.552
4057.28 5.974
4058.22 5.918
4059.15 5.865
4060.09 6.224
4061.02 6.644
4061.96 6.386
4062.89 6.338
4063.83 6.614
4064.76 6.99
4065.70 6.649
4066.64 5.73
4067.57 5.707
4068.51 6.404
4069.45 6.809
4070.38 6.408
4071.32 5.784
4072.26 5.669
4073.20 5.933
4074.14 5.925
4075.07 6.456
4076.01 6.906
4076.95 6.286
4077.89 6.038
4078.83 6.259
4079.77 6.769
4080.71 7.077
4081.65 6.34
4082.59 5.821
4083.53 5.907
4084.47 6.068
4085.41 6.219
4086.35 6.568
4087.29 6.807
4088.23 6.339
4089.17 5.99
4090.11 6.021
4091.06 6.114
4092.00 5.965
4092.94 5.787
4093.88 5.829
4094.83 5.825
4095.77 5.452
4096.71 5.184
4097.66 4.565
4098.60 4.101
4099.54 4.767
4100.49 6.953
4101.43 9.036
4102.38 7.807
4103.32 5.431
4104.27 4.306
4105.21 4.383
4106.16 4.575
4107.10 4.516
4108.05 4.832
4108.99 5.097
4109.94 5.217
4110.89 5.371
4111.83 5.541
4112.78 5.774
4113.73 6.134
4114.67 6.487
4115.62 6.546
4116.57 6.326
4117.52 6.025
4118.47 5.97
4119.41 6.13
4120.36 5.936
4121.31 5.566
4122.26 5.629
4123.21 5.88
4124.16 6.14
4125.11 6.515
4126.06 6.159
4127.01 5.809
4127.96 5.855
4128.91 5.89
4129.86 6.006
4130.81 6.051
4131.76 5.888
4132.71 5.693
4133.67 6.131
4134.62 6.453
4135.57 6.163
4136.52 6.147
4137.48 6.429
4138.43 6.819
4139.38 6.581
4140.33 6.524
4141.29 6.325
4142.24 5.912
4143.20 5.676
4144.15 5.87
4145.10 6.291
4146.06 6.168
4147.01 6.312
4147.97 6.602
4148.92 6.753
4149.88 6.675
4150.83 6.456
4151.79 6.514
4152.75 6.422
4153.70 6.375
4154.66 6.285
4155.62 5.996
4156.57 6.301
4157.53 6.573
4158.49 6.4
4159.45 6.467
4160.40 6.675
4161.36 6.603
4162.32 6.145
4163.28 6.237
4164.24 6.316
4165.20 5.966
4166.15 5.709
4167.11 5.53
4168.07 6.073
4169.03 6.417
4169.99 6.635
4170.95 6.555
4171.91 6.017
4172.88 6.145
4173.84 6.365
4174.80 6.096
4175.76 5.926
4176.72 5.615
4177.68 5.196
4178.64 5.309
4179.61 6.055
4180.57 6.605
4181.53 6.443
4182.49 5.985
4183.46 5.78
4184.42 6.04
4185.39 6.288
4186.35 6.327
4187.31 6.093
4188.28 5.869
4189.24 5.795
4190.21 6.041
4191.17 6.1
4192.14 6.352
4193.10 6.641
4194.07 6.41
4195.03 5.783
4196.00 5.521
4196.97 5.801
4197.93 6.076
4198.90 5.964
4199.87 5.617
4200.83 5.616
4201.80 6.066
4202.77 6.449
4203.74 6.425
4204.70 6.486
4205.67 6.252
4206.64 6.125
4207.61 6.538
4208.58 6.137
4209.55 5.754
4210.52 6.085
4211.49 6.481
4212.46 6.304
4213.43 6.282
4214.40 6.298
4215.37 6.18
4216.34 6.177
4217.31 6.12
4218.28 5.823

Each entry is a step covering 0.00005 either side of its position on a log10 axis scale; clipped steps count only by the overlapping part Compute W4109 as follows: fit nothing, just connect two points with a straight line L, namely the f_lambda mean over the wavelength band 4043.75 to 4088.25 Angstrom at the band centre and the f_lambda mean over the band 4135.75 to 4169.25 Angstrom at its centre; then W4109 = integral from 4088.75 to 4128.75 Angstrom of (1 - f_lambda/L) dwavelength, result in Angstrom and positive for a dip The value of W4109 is 3.5 Angstrom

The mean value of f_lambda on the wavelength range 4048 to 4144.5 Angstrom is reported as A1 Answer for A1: 6.05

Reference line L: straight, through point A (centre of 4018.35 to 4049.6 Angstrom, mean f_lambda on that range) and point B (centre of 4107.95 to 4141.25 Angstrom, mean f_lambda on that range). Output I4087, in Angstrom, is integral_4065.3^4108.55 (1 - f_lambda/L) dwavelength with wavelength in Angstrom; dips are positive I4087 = 2.08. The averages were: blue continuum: 6.61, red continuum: 6.01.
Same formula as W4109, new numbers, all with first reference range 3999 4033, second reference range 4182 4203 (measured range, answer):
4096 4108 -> 1.6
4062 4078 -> 0.2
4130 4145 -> 0.0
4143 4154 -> -0.4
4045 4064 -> 0.3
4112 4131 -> 0.6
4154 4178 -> -0.3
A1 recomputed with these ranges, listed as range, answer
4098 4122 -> 5.71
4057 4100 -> 6.07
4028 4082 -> 6.44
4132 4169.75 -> 6.28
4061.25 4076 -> 6.28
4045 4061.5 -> 6.29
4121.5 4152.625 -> 6.19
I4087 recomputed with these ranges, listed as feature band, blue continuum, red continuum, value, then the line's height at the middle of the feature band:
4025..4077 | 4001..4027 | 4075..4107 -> -1.4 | 6.27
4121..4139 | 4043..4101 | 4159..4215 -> 0.2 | 6.14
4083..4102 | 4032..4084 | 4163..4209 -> 1.0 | 6.33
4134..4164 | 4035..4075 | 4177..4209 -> -0.9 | 6.17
